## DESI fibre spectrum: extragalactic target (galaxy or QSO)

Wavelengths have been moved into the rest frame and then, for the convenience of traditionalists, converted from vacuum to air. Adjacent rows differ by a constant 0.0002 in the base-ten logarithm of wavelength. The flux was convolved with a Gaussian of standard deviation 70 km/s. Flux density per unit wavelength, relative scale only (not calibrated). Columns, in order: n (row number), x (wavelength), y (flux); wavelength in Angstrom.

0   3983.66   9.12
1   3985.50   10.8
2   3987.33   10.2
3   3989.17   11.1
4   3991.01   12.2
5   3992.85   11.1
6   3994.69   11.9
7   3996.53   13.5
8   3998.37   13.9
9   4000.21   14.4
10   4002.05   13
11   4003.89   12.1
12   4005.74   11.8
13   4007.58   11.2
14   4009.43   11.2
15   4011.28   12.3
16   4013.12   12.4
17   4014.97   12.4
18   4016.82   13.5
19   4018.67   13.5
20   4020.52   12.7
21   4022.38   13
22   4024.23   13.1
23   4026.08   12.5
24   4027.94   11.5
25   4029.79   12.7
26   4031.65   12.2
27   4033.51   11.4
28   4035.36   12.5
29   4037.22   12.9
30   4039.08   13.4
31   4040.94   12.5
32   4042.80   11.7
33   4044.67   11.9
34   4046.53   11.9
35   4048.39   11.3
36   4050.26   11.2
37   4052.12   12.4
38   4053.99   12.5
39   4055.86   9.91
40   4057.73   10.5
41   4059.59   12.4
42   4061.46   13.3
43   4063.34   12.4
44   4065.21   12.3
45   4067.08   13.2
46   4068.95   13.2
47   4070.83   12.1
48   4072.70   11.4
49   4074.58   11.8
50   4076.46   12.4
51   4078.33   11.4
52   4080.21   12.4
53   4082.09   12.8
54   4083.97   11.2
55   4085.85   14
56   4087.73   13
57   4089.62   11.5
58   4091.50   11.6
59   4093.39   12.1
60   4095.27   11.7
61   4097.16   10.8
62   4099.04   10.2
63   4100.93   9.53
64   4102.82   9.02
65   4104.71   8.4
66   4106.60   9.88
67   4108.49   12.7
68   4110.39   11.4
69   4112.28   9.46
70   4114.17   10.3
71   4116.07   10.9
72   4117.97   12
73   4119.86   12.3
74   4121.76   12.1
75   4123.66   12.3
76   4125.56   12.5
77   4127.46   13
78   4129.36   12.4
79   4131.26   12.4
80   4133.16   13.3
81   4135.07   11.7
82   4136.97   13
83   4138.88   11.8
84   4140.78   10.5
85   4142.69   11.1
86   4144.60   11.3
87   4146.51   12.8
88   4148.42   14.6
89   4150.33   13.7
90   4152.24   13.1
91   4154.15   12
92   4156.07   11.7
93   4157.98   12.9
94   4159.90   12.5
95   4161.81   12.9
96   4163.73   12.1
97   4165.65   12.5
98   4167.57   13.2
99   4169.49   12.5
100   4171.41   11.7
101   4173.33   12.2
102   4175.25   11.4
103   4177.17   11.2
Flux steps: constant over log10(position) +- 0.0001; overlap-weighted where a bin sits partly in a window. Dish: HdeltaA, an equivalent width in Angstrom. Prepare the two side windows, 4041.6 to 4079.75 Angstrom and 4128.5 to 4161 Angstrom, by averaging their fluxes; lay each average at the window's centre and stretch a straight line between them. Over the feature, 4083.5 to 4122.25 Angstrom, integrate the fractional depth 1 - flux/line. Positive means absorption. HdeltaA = 3.3 Angstrom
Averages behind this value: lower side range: 12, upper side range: 12.4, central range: 11.1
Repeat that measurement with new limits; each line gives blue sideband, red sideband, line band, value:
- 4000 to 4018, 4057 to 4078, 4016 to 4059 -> 0.42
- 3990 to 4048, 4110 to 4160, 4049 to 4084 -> 0.72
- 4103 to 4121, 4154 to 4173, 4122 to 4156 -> -2.35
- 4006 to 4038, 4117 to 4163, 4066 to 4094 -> 0.29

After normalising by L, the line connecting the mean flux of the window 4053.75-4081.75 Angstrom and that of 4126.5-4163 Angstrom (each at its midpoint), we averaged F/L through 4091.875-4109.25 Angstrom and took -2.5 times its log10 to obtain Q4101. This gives 0.17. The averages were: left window 12.1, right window 12.5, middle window 10.5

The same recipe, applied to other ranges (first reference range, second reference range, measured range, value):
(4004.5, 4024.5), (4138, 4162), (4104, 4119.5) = 0.156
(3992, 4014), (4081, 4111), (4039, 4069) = -0.026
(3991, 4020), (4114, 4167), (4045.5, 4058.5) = 0.096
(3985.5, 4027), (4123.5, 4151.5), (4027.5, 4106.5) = 0.054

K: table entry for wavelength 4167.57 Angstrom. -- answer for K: 13.2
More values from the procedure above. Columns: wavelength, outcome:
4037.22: 12.9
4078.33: 11.4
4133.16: 13.3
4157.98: 12.9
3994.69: 11.9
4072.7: 11.4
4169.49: 12.5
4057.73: 10.5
